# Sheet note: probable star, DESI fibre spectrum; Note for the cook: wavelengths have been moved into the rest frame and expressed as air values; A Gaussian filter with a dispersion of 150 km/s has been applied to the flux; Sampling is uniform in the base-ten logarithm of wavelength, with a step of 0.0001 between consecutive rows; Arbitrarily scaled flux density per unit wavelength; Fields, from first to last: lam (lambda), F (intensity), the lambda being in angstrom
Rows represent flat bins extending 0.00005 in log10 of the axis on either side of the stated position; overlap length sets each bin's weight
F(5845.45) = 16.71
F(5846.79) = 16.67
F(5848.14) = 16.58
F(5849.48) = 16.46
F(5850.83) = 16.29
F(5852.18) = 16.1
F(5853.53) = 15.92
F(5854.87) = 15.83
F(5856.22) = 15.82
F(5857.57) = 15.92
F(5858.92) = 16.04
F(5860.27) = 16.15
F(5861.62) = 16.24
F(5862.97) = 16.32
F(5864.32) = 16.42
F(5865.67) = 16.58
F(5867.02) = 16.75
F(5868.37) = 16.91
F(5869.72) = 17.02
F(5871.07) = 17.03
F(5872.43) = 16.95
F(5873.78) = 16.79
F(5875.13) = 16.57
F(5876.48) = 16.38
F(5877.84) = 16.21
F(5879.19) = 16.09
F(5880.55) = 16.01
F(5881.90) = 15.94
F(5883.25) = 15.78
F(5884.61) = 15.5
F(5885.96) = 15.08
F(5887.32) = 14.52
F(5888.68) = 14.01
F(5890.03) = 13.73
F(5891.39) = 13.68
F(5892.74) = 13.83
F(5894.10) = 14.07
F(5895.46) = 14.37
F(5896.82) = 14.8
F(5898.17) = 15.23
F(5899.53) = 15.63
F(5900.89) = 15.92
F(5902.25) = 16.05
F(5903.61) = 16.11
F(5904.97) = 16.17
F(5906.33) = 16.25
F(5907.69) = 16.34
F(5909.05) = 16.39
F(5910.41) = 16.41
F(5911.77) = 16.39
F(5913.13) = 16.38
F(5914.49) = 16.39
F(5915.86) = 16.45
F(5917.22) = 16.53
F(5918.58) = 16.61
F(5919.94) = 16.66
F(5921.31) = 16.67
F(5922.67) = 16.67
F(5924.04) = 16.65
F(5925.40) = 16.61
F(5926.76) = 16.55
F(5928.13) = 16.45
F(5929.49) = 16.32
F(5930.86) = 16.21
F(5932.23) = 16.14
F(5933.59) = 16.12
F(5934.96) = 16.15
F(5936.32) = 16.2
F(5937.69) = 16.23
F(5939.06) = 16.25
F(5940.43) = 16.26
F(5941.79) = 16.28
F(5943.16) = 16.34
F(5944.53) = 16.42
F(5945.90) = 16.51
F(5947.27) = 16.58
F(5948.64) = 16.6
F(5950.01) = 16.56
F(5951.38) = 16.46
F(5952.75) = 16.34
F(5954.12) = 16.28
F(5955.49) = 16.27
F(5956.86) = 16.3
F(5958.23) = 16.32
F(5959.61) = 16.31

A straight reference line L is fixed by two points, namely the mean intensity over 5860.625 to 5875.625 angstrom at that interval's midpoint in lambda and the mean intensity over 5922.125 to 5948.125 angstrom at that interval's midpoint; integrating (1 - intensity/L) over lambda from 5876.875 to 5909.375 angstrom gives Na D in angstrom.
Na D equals 2.4 angstrom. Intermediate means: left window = 16.7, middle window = 15.3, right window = 16.4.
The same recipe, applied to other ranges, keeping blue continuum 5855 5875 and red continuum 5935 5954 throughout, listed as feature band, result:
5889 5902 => 1.44 angstrom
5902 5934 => 0.01 angstrom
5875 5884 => 0.19 angstrom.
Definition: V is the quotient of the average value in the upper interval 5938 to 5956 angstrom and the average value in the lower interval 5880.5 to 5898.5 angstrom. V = 1.11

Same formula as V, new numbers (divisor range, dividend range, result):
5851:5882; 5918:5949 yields 1.00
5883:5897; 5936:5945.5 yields 1.13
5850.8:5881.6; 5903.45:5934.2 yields 1.00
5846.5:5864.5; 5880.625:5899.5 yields 0.91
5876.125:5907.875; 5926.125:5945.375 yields 1.06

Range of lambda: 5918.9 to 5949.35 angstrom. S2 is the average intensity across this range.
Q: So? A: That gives 16.4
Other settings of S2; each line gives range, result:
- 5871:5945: 15.9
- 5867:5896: 15.6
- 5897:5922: 16.2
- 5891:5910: 15.4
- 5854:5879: 16.4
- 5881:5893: 14.7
